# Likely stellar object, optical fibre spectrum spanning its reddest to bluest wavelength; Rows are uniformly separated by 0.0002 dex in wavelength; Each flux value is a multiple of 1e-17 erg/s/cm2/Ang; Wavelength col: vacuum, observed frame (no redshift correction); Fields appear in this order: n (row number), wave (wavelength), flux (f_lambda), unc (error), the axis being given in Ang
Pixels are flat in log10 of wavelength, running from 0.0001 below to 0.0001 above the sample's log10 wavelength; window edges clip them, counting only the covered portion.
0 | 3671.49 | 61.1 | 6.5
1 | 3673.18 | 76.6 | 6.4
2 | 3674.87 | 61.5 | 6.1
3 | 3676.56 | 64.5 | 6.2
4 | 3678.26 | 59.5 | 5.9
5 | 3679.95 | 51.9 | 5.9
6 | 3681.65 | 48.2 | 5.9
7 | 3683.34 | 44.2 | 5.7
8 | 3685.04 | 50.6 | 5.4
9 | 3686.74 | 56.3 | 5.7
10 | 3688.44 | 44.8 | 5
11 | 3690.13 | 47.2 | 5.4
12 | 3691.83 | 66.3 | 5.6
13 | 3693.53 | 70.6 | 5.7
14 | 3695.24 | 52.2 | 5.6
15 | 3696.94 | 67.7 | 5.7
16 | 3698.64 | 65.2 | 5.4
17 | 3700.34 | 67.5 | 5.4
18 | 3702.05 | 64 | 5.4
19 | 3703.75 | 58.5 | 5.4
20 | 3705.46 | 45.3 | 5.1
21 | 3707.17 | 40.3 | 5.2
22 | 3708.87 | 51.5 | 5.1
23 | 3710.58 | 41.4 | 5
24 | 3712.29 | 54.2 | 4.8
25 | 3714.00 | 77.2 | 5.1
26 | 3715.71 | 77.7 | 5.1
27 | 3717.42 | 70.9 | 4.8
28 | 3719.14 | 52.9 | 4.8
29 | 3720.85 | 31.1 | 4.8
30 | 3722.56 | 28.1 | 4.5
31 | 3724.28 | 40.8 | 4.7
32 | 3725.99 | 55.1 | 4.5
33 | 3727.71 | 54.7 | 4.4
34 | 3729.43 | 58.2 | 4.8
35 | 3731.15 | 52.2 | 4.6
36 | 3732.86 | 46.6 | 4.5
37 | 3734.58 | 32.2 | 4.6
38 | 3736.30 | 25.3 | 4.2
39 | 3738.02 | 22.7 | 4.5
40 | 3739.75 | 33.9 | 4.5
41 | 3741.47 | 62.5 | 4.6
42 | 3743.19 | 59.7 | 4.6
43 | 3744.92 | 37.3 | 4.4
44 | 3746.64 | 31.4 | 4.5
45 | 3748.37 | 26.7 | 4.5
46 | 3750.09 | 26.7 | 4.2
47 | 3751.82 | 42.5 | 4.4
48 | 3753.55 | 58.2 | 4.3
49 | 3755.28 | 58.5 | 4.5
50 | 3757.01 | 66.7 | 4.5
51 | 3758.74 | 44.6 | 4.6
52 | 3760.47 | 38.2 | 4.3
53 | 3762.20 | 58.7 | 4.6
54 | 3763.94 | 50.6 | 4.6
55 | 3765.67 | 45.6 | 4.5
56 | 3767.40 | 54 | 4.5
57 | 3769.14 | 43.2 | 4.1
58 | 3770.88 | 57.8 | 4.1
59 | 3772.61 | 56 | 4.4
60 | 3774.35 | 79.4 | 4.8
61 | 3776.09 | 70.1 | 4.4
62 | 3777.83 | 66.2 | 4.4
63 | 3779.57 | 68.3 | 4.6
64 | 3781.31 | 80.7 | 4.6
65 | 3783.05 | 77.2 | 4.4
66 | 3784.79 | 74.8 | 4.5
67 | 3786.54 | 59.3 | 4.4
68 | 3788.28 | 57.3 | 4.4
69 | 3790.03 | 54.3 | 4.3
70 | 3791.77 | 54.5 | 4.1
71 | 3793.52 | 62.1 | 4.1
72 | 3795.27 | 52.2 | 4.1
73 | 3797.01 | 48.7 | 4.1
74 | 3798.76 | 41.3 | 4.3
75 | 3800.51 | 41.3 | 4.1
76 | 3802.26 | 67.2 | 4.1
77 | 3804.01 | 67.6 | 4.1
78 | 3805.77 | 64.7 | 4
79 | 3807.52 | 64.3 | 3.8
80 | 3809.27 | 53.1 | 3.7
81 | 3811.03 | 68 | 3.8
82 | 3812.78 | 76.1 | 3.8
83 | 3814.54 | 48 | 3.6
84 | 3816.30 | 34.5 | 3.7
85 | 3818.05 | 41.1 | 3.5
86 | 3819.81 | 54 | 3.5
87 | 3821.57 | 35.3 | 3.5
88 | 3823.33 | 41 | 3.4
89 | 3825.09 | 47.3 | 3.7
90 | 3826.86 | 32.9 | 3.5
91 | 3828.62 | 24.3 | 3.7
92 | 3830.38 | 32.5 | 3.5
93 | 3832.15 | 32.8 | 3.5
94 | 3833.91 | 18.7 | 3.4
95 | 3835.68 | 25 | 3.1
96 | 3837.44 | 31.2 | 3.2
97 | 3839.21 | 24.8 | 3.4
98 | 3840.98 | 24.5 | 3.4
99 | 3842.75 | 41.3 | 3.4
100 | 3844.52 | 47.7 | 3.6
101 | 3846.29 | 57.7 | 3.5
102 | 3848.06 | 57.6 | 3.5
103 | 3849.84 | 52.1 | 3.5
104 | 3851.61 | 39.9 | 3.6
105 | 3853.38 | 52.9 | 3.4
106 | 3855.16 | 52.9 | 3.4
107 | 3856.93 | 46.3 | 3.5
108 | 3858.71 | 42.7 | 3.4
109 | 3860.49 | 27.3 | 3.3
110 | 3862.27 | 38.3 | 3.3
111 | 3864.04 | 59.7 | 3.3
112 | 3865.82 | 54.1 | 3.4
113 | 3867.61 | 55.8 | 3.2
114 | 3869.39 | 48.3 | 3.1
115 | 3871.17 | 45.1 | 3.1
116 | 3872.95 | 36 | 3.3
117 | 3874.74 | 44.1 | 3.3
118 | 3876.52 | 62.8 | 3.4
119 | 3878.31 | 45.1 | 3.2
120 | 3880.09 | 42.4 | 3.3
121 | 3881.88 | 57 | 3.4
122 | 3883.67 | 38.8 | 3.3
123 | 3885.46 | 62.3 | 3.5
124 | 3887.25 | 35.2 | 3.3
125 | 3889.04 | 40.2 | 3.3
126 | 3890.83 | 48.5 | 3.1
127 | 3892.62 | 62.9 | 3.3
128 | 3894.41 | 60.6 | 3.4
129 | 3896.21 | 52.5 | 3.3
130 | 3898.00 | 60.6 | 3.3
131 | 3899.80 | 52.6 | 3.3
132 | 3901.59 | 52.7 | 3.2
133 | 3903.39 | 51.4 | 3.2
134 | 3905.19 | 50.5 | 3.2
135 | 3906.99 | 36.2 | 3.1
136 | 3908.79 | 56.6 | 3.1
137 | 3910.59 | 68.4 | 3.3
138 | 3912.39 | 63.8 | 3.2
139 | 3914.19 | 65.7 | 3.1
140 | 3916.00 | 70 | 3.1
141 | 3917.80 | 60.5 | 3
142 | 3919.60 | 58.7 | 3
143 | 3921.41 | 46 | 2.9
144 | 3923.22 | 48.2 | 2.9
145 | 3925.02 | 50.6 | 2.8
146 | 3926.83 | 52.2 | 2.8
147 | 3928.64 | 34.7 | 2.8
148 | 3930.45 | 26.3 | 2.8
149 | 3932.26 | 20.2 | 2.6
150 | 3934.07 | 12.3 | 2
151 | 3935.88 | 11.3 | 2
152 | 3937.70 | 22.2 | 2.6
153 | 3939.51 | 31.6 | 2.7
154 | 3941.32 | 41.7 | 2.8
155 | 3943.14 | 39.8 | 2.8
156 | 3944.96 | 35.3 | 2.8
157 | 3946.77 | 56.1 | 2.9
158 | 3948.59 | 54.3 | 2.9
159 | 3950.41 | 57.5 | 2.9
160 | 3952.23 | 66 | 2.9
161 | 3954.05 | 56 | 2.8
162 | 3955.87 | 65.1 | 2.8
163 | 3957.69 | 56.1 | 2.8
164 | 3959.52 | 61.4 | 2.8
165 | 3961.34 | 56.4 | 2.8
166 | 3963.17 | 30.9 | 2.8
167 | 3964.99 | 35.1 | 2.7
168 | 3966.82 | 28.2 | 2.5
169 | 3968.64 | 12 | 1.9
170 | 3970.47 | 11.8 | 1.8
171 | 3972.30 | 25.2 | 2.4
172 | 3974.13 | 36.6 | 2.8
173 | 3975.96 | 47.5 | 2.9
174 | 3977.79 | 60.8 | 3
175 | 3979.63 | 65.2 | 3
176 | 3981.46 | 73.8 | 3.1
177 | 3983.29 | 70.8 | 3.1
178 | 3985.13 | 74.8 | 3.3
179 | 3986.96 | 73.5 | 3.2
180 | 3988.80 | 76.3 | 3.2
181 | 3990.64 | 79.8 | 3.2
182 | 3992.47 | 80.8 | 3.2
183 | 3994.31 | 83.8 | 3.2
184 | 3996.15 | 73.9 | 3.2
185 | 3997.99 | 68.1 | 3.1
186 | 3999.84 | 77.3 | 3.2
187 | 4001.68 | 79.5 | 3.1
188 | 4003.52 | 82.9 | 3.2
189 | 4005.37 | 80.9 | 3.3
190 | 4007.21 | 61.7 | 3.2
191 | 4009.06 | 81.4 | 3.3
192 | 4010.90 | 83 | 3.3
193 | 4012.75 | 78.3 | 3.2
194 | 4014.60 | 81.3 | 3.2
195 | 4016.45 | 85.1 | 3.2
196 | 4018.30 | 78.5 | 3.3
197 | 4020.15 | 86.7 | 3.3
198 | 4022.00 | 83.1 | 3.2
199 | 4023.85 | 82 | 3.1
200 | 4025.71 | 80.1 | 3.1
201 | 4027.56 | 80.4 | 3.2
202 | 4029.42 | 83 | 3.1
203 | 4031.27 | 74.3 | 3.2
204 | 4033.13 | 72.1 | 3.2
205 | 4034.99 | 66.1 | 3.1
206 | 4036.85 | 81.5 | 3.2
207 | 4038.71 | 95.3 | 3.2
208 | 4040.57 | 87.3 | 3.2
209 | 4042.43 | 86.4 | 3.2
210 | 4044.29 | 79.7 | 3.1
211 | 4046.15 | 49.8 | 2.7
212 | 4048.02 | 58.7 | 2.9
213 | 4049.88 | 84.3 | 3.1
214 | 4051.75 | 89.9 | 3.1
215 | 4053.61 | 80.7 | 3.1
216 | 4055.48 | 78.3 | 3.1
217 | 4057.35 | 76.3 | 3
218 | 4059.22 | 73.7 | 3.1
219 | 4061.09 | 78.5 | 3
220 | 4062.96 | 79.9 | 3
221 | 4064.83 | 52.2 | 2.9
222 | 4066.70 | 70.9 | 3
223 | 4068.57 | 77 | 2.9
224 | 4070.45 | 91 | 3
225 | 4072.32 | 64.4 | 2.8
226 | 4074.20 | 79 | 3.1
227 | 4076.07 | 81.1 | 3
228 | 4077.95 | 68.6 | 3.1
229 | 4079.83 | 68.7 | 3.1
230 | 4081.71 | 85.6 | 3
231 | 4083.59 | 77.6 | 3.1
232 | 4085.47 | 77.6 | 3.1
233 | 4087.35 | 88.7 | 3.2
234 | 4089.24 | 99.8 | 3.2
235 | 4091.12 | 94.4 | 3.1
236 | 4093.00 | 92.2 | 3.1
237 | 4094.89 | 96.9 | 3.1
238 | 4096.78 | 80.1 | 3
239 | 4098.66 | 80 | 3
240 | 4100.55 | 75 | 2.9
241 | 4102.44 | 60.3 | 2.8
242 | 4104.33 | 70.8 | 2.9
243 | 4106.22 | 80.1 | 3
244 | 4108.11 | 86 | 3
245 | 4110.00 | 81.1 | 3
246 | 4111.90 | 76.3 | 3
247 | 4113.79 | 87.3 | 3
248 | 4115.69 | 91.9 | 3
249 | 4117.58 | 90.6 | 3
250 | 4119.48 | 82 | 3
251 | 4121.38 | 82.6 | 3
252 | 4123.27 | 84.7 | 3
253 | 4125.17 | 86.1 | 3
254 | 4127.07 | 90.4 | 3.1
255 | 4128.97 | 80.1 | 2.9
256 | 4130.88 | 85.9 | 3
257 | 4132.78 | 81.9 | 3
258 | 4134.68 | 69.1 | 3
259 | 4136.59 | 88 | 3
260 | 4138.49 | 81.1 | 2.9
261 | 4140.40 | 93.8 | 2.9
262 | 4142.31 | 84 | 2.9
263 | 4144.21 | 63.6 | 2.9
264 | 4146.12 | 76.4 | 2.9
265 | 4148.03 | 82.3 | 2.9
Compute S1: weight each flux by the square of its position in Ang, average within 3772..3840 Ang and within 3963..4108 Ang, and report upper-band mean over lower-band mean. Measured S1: 1.59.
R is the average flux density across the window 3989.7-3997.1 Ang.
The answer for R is 79.6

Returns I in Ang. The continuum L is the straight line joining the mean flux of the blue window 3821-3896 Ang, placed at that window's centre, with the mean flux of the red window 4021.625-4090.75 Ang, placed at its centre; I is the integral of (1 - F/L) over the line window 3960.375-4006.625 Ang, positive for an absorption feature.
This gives 4.6 Ang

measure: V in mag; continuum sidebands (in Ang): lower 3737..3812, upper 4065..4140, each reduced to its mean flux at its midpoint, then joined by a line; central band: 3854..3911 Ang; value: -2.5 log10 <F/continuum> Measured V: 0.27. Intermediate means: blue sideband 54.6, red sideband 81.5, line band 49.5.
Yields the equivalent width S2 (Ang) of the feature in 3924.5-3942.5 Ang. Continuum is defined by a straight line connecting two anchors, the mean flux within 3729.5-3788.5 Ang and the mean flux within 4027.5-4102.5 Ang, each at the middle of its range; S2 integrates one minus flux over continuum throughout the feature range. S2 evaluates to 10.0 Ang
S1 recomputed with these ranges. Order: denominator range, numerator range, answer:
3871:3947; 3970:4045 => 1.67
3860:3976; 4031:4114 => 1.84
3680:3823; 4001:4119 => 1.75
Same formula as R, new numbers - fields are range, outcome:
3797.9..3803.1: 49.8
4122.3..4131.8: 85.4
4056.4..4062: 76.1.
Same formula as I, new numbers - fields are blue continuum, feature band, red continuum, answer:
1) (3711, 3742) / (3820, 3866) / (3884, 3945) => 7.03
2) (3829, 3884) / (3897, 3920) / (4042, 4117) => -2.73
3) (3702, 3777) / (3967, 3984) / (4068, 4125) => 6.51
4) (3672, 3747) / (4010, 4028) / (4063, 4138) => -1.66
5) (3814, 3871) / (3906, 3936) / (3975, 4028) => 5.74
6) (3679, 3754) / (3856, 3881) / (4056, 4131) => 6.39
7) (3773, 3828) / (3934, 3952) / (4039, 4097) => 7.98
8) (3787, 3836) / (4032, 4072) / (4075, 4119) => 0.18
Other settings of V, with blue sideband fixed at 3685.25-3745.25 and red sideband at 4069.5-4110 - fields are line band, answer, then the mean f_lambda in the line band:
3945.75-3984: 0.41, 48.7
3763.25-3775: 0.02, 54.9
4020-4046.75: -0.04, 79.3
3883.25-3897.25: 0.28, 50.6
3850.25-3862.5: 0.40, 43.5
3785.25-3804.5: 0.05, 55.2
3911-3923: 0.12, 60.4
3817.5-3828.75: 0.43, 40.3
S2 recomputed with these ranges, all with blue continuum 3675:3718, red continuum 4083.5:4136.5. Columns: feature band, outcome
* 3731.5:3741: 4.0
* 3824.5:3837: 6.8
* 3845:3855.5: 2.4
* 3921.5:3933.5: 5.6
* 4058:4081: 2.0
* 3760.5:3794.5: 0.9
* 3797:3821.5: 3.8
